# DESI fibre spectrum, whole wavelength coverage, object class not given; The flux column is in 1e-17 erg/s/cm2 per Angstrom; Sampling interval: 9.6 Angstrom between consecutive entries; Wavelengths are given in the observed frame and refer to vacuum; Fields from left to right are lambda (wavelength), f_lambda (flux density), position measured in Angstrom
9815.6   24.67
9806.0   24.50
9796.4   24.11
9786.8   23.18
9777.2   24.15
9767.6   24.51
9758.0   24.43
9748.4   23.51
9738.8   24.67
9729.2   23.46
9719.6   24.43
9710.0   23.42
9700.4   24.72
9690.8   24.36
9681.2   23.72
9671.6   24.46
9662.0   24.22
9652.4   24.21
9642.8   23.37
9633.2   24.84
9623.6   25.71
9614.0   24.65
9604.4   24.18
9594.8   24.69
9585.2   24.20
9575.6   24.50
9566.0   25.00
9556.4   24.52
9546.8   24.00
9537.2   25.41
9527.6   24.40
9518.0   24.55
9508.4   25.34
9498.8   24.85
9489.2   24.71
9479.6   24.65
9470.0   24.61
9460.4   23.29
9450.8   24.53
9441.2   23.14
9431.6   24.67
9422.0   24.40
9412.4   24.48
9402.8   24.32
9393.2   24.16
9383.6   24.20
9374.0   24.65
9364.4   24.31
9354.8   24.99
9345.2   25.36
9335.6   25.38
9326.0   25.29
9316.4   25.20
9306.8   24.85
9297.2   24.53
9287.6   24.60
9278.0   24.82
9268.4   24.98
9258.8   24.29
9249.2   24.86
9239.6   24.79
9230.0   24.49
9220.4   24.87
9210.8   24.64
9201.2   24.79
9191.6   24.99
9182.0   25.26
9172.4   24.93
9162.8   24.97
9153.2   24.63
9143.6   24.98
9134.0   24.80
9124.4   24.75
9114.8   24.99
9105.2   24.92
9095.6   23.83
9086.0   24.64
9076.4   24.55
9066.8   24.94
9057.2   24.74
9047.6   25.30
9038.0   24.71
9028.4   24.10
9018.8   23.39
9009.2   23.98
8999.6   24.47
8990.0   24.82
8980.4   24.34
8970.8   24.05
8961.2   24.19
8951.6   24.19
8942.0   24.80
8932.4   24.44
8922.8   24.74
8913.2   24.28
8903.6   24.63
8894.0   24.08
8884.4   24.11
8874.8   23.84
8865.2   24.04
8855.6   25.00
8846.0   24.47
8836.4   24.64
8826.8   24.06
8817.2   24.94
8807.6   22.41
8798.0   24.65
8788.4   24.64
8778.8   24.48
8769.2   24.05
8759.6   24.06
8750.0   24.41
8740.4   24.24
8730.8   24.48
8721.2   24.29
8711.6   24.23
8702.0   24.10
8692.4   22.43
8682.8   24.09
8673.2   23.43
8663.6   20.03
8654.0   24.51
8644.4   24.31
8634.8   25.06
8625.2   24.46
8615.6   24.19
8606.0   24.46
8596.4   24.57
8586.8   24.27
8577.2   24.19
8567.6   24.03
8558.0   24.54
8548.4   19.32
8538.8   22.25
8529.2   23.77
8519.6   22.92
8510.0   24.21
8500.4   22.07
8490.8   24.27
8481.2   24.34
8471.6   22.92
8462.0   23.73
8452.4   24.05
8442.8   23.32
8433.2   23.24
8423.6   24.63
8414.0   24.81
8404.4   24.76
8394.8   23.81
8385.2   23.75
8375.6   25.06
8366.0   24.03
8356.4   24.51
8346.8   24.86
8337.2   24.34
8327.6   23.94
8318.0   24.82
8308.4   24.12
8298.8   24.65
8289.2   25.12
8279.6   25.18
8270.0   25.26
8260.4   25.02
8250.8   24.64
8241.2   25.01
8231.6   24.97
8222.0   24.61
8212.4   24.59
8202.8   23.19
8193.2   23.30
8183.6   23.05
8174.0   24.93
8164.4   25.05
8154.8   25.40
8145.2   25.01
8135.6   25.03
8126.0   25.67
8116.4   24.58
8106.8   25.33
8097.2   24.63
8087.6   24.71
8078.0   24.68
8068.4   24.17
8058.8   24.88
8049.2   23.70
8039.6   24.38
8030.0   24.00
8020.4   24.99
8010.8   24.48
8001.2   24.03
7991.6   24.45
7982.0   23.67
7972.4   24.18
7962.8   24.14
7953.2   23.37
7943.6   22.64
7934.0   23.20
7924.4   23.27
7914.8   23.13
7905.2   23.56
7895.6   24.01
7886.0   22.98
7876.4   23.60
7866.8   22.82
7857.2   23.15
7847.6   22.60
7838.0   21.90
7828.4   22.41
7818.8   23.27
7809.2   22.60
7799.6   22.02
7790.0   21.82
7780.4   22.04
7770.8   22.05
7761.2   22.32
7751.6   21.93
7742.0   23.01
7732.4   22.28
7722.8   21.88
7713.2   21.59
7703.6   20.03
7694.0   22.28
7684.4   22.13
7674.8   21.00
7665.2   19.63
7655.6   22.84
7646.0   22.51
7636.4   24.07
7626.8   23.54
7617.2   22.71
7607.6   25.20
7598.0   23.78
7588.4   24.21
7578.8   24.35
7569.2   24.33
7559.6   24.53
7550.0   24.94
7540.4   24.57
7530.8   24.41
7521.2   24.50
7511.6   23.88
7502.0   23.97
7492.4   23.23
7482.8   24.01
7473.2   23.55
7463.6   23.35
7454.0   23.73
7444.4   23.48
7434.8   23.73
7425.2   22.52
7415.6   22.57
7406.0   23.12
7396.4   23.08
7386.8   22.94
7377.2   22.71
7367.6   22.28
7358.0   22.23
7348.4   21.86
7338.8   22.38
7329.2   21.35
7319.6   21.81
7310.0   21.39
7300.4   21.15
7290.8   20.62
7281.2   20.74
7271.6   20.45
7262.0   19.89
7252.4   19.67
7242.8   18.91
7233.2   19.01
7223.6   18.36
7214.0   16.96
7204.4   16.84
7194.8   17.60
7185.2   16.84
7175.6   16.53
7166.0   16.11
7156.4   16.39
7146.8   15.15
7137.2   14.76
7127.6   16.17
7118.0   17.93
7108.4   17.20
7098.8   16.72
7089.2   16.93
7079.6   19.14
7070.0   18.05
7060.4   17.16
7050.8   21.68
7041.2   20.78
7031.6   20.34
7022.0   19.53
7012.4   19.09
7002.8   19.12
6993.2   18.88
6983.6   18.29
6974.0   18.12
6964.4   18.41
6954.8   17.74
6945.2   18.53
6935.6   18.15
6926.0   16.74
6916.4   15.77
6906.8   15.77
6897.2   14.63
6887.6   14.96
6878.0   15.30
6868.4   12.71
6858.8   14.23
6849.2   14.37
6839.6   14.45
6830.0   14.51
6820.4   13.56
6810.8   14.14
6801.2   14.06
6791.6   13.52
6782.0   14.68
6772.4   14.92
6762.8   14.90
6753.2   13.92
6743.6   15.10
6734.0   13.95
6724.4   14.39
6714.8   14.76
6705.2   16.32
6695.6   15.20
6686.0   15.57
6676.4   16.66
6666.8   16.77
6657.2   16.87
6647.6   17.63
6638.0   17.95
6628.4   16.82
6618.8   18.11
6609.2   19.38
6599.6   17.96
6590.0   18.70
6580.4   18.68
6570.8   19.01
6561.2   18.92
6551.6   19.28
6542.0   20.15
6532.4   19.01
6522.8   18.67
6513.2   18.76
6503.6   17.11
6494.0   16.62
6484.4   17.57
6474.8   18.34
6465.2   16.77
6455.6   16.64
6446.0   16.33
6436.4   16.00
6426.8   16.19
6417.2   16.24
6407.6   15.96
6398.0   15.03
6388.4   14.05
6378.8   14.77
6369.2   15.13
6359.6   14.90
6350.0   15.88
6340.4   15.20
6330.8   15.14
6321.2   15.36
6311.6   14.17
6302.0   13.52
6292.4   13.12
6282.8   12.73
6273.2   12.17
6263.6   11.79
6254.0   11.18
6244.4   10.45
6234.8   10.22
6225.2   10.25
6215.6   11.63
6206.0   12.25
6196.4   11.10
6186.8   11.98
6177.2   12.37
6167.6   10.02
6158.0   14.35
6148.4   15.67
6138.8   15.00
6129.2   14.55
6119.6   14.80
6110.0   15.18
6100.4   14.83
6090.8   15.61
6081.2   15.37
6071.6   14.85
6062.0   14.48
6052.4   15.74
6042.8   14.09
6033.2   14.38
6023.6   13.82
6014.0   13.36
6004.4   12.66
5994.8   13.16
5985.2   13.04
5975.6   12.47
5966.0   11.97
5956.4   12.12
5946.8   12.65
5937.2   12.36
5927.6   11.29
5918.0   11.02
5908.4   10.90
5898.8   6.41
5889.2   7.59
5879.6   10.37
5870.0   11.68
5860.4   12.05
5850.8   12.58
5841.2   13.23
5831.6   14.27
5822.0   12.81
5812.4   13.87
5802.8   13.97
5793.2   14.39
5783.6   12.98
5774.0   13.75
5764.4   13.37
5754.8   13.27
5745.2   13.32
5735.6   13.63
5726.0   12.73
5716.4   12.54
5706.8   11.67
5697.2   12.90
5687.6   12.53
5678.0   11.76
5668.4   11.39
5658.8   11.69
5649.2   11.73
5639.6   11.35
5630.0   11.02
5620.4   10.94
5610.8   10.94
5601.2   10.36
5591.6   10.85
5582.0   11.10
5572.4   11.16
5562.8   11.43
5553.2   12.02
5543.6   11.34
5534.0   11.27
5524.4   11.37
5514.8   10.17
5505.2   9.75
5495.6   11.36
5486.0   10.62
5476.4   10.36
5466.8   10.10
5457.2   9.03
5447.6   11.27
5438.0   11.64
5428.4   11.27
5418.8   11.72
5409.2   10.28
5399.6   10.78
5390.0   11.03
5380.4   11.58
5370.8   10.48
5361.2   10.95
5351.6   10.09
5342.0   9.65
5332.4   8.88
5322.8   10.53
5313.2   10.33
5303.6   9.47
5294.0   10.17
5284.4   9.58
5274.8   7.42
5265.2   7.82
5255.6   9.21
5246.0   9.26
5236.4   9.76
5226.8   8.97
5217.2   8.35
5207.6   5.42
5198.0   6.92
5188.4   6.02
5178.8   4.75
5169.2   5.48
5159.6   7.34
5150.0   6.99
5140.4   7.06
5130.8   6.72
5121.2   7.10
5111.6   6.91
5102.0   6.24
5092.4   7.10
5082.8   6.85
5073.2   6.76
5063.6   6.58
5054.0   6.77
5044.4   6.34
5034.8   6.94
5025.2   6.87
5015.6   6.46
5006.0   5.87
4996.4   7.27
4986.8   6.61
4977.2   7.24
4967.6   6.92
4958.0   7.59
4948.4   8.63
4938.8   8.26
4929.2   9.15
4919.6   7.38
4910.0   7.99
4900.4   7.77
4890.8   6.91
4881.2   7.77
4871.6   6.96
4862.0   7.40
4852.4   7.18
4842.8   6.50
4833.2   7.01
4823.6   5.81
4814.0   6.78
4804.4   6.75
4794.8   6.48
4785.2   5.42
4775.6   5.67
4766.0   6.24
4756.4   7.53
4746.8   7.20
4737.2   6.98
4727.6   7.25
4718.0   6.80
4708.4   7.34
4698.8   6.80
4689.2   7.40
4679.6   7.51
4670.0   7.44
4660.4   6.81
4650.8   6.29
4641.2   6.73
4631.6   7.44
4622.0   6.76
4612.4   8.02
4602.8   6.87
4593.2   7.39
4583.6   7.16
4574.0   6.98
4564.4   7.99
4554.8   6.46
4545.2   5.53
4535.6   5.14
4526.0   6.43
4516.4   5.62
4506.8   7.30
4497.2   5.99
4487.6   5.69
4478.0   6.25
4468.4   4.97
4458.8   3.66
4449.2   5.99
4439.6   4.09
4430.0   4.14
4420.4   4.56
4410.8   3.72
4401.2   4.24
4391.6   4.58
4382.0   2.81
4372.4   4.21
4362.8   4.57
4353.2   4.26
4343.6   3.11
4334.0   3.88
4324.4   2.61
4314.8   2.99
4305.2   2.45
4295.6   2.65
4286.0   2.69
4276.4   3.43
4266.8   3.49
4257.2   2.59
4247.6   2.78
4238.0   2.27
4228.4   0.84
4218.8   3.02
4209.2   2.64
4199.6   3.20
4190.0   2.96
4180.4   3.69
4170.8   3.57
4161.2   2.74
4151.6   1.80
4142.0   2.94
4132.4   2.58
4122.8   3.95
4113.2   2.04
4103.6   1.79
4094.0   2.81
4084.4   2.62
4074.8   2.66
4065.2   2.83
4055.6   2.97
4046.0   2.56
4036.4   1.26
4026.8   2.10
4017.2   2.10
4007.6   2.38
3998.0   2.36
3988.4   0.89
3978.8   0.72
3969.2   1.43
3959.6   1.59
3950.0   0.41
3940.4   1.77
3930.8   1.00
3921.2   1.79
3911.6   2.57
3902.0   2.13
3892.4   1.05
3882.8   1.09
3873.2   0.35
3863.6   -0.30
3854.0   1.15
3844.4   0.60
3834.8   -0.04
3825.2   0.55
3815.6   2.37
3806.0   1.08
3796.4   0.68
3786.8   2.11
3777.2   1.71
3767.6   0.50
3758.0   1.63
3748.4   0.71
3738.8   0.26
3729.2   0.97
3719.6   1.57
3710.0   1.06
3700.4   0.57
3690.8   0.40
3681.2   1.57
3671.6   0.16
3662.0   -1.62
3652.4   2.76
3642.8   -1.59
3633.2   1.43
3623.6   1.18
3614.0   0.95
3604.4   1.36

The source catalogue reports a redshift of 0.00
